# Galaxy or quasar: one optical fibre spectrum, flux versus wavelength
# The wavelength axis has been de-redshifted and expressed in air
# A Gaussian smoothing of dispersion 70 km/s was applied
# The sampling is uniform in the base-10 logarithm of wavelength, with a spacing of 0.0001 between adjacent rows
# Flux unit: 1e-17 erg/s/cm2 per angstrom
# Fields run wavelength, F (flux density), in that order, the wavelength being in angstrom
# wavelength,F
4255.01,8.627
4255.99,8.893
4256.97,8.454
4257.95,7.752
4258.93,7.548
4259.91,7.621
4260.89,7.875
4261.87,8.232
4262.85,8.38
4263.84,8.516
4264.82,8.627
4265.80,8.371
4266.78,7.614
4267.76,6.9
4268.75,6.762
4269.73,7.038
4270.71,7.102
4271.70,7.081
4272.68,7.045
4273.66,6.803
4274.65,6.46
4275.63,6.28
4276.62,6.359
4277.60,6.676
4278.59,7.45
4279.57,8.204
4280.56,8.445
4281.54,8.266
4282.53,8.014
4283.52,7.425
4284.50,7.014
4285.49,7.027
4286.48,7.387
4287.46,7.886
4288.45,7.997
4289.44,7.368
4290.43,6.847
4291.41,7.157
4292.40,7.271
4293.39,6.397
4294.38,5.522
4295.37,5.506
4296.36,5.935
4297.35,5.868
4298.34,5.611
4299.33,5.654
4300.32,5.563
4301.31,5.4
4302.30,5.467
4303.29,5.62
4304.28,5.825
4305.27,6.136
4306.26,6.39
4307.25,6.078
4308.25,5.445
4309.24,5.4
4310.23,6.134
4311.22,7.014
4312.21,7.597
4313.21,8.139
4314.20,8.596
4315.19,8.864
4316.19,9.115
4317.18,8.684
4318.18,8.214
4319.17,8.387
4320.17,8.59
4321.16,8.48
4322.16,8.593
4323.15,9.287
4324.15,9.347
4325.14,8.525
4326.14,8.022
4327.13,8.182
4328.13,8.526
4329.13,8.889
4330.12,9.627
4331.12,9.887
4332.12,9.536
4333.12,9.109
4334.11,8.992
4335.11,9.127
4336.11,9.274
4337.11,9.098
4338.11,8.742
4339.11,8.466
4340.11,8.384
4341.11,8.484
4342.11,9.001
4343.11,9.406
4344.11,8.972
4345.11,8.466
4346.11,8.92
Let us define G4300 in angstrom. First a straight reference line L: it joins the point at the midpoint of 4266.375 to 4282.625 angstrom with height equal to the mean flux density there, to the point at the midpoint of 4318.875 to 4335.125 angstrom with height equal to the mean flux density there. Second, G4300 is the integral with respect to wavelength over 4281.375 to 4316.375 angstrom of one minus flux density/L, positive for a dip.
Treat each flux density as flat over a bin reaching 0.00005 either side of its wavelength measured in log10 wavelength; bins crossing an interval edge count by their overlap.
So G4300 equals 5.5 angstrom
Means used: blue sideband 7.18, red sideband 8.89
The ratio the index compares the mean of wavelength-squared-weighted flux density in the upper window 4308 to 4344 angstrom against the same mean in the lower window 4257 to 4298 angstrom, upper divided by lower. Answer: 1.2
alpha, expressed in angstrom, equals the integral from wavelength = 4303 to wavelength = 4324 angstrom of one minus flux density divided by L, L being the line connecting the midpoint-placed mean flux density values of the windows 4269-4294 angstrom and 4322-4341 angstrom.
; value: 2.1 angstrom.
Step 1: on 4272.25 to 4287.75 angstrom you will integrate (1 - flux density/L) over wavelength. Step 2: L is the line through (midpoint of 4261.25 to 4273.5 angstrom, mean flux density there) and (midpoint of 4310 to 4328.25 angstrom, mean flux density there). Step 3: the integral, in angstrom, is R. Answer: 1.0 angstrom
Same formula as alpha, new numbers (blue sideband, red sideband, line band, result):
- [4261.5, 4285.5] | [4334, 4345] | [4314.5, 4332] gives -0.5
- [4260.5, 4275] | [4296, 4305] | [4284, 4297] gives -1.3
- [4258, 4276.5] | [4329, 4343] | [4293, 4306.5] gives 4.0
